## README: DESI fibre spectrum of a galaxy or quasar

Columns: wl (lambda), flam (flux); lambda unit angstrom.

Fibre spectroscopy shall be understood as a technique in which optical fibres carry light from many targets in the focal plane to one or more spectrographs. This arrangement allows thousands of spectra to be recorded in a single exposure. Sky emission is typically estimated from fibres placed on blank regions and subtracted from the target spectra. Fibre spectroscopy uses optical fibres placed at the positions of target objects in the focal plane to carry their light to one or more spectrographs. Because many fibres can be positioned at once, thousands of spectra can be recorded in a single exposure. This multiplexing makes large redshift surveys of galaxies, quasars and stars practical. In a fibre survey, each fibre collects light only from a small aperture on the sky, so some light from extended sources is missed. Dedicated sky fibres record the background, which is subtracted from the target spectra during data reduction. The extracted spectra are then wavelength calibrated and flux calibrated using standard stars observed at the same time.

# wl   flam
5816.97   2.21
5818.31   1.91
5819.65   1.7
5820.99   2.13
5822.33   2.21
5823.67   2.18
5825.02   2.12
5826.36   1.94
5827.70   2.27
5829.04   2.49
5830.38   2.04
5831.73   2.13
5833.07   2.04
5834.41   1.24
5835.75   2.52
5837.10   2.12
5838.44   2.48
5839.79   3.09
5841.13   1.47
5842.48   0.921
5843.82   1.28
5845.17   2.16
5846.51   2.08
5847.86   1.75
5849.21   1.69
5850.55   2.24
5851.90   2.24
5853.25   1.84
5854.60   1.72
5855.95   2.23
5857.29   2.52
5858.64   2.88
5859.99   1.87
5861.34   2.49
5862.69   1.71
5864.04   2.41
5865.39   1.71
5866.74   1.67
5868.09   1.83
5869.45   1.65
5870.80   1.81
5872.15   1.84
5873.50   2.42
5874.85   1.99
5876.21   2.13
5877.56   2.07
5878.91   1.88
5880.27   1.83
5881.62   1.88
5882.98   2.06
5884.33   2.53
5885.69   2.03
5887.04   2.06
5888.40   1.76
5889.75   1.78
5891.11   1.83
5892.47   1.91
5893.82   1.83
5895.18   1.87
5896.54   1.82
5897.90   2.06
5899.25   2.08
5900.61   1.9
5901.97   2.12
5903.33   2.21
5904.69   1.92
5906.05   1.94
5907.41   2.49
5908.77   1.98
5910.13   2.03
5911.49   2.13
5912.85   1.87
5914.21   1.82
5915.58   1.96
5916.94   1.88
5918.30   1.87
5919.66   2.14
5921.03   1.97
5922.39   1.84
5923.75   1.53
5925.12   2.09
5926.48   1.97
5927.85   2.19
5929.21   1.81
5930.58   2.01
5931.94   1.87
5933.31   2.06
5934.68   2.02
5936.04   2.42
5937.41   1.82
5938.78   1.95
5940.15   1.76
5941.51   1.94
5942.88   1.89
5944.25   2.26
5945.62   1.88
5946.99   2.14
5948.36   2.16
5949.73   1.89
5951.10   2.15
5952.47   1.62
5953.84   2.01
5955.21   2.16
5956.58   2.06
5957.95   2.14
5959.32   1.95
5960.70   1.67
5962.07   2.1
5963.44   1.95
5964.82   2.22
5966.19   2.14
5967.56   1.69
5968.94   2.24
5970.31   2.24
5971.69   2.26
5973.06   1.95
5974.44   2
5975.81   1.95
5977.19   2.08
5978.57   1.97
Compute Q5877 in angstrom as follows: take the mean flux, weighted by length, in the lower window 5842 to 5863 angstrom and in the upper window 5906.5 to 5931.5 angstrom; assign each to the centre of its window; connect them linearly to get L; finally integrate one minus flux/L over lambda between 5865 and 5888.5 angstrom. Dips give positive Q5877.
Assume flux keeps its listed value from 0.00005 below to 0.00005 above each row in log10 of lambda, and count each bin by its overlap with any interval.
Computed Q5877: 0.3 angstrom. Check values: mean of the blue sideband 1.99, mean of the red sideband 1.98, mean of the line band 1.96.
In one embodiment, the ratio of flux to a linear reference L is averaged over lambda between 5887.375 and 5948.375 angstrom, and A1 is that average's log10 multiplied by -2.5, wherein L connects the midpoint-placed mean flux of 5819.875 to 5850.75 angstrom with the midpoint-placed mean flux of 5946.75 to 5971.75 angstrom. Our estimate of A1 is 0.03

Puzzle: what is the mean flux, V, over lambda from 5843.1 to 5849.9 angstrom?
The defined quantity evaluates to 1.79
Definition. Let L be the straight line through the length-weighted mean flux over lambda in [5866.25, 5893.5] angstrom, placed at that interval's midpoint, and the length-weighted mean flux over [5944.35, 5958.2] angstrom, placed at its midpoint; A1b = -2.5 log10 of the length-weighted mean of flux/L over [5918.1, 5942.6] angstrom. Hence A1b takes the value 0.02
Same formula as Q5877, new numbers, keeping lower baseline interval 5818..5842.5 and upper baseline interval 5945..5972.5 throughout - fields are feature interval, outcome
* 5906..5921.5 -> 0.32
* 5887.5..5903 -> 1.09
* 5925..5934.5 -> 0.23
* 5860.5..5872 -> 0.91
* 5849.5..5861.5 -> -0.71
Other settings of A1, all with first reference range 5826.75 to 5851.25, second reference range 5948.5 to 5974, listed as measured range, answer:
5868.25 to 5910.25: 0.013 mag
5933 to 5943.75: 0.020 mag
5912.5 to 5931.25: 0.051 mag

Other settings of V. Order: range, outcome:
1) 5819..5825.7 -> 2.07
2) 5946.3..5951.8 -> 2.08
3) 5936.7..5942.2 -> 1.87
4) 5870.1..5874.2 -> 2.02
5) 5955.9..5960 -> 2.05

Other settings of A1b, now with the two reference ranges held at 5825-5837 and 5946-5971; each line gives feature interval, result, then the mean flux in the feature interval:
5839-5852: 0.11 mag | 1.88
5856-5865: -0.11 mag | 2.29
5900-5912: -0.01 mag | 2.08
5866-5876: 0.09 mag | 1.9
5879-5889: 0.03 mag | 2.01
